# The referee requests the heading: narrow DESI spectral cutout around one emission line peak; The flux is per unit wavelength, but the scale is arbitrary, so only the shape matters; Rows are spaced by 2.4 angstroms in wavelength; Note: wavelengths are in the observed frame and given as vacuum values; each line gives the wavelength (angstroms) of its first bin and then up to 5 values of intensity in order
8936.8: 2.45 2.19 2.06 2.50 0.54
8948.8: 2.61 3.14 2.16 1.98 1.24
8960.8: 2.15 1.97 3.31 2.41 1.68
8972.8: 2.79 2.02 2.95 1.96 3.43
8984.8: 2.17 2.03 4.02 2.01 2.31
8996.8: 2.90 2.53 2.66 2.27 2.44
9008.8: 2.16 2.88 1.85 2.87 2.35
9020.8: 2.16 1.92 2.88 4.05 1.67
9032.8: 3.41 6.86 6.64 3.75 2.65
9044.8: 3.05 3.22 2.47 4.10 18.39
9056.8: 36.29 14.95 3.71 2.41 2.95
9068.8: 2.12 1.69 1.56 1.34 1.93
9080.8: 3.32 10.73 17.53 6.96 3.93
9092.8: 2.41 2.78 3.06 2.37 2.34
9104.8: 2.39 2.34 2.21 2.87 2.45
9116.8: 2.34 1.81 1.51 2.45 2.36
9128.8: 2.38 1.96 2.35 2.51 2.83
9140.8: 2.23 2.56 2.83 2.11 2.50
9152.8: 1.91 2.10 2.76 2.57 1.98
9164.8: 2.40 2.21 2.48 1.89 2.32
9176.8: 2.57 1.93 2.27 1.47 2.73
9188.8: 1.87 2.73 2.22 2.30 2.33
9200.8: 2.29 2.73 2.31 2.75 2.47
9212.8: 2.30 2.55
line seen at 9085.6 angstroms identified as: [N II] 6583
